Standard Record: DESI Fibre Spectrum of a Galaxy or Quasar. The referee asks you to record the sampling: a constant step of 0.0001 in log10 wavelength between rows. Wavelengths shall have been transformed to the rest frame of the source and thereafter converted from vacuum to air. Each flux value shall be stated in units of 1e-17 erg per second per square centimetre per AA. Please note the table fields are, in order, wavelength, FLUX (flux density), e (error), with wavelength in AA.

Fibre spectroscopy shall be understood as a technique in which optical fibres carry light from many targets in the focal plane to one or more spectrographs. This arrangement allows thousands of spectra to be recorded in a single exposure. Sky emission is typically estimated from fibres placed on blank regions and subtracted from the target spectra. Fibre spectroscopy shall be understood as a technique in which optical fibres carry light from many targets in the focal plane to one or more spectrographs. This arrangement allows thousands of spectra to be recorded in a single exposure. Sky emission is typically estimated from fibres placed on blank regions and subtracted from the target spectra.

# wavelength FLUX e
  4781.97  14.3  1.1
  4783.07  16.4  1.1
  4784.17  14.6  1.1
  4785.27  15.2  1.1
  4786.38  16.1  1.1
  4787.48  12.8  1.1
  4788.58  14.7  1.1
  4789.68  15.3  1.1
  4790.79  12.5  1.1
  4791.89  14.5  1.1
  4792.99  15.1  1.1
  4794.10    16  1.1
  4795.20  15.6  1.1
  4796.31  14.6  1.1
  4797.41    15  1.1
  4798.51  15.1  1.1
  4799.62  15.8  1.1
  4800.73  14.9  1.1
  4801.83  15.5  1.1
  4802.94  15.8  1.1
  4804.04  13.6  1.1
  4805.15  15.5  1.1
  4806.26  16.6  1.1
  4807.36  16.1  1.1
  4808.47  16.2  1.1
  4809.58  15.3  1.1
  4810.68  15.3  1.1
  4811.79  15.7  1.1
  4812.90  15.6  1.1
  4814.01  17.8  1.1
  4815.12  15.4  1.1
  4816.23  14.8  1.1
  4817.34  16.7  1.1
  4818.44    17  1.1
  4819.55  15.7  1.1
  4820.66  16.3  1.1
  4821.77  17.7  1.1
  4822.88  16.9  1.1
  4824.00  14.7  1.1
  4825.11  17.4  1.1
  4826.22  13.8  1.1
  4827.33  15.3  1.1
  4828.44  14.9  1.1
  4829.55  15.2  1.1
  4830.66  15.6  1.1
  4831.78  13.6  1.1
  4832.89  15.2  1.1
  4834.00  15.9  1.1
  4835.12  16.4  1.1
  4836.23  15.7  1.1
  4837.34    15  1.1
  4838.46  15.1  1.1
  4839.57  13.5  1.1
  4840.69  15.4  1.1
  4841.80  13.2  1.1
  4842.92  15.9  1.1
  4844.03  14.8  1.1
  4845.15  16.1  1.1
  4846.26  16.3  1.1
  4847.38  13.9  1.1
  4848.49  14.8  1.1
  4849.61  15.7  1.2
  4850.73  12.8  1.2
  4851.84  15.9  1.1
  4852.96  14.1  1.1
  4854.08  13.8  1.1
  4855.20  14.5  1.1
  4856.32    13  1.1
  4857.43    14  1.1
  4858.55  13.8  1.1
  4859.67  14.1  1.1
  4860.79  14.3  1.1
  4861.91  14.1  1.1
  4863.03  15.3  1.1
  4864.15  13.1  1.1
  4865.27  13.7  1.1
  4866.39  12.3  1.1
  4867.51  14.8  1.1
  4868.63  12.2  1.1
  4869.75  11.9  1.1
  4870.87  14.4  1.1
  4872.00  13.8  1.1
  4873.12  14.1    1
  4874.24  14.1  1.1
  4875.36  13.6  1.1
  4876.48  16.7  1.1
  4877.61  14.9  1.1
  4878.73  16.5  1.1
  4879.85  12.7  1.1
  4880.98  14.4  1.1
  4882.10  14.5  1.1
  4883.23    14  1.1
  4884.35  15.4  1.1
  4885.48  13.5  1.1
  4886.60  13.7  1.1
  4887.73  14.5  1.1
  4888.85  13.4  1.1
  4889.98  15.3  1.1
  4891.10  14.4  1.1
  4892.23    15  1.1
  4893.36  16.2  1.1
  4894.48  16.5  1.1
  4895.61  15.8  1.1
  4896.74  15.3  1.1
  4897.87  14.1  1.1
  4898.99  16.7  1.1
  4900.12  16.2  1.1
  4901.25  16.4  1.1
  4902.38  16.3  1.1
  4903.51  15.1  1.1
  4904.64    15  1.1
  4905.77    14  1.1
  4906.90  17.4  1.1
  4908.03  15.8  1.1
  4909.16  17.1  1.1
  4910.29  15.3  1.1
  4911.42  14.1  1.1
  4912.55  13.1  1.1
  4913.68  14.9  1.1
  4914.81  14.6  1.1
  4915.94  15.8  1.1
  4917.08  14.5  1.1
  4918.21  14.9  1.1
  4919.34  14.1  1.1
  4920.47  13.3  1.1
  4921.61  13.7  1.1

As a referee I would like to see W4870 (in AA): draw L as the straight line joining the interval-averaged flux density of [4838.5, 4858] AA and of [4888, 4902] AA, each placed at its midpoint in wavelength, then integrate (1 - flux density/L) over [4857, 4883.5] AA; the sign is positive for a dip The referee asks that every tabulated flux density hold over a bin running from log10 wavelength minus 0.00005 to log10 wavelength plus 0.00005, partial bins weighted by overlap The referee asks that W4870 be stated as 1.6 AA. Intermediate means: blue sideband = 14.6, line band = 14.1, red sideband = 15.4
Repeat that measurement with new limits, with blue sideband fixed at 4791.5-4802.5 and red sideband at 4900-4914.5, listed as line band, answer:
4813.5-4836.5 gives -0.81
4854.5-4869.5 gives 1.55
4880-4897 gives 0.70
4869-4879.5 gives 0.67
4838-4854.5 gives 0.58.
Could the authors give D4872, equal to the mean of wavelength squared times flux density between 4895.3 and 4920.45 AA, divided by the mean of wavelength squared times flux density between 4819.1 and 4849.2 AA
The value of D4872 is 1.0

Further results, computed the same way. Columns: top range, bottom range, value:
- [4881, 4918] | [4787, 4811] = 1.04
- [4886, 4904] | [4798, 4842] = 1.02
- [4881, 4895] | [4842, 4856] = 1.01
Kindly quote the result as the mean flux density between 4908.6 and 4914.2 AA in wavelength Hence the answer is 14.9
